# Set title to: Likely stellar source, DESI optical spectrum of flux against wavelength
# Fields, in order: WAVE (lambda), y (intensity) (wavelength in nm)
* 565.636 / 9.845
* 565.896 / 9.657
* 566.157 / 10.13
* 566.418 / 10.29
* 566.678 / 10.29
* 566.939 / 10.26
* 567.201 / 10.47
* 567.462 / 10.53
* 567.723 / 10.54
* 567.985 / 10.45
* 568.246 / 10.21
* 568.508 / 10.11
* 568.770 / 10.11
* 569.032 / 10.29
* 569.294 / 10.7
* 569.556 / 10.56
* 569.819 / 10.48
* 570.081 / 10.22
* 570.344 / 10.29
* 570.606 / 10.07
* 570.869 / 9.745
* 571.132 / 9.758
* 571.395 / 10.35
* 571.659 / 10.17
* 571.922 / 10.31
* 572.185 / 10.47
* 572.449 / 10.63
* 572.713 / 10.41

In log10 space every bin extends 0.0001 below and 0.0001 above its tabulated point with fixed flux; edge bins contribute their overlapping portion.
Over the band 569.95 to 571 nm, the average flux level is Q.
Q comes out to 10.1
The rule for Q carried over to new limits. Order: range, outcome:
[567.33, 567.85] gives 10.5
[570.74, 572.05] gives 10.1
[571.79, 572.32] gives 10.4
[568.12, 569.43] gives 10.3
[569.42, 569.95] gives 10.5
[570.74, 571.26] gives 9.75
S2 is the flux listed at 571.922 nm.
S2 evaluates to 10.31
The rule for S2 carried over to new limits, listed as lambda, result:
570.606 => 10.07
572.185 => 10.47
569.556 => 10.56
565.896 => 9.657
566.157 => 10.13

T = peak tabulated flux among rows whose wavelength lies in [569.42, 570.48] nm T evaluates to 10.56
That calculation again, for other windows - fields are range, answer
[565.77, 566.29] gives 10.13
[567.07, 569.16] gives 10.54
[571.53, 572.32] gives 10.47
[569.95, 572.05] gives 10.35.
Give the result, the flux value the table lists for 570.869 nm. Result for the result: 9.745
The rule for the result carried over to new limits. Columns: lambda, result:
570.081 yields 10.22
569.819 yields 10.48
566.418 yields 10.29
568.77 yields 10.11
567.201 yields 10.47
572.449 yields 10.63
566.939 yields 10.26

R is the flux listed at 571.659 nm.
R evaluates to 10.17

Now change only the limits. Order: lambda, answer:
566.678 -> 10.29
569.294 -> 10.7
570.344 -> 10.29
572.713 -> 10.41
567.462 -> 10.53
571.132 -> 9.758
